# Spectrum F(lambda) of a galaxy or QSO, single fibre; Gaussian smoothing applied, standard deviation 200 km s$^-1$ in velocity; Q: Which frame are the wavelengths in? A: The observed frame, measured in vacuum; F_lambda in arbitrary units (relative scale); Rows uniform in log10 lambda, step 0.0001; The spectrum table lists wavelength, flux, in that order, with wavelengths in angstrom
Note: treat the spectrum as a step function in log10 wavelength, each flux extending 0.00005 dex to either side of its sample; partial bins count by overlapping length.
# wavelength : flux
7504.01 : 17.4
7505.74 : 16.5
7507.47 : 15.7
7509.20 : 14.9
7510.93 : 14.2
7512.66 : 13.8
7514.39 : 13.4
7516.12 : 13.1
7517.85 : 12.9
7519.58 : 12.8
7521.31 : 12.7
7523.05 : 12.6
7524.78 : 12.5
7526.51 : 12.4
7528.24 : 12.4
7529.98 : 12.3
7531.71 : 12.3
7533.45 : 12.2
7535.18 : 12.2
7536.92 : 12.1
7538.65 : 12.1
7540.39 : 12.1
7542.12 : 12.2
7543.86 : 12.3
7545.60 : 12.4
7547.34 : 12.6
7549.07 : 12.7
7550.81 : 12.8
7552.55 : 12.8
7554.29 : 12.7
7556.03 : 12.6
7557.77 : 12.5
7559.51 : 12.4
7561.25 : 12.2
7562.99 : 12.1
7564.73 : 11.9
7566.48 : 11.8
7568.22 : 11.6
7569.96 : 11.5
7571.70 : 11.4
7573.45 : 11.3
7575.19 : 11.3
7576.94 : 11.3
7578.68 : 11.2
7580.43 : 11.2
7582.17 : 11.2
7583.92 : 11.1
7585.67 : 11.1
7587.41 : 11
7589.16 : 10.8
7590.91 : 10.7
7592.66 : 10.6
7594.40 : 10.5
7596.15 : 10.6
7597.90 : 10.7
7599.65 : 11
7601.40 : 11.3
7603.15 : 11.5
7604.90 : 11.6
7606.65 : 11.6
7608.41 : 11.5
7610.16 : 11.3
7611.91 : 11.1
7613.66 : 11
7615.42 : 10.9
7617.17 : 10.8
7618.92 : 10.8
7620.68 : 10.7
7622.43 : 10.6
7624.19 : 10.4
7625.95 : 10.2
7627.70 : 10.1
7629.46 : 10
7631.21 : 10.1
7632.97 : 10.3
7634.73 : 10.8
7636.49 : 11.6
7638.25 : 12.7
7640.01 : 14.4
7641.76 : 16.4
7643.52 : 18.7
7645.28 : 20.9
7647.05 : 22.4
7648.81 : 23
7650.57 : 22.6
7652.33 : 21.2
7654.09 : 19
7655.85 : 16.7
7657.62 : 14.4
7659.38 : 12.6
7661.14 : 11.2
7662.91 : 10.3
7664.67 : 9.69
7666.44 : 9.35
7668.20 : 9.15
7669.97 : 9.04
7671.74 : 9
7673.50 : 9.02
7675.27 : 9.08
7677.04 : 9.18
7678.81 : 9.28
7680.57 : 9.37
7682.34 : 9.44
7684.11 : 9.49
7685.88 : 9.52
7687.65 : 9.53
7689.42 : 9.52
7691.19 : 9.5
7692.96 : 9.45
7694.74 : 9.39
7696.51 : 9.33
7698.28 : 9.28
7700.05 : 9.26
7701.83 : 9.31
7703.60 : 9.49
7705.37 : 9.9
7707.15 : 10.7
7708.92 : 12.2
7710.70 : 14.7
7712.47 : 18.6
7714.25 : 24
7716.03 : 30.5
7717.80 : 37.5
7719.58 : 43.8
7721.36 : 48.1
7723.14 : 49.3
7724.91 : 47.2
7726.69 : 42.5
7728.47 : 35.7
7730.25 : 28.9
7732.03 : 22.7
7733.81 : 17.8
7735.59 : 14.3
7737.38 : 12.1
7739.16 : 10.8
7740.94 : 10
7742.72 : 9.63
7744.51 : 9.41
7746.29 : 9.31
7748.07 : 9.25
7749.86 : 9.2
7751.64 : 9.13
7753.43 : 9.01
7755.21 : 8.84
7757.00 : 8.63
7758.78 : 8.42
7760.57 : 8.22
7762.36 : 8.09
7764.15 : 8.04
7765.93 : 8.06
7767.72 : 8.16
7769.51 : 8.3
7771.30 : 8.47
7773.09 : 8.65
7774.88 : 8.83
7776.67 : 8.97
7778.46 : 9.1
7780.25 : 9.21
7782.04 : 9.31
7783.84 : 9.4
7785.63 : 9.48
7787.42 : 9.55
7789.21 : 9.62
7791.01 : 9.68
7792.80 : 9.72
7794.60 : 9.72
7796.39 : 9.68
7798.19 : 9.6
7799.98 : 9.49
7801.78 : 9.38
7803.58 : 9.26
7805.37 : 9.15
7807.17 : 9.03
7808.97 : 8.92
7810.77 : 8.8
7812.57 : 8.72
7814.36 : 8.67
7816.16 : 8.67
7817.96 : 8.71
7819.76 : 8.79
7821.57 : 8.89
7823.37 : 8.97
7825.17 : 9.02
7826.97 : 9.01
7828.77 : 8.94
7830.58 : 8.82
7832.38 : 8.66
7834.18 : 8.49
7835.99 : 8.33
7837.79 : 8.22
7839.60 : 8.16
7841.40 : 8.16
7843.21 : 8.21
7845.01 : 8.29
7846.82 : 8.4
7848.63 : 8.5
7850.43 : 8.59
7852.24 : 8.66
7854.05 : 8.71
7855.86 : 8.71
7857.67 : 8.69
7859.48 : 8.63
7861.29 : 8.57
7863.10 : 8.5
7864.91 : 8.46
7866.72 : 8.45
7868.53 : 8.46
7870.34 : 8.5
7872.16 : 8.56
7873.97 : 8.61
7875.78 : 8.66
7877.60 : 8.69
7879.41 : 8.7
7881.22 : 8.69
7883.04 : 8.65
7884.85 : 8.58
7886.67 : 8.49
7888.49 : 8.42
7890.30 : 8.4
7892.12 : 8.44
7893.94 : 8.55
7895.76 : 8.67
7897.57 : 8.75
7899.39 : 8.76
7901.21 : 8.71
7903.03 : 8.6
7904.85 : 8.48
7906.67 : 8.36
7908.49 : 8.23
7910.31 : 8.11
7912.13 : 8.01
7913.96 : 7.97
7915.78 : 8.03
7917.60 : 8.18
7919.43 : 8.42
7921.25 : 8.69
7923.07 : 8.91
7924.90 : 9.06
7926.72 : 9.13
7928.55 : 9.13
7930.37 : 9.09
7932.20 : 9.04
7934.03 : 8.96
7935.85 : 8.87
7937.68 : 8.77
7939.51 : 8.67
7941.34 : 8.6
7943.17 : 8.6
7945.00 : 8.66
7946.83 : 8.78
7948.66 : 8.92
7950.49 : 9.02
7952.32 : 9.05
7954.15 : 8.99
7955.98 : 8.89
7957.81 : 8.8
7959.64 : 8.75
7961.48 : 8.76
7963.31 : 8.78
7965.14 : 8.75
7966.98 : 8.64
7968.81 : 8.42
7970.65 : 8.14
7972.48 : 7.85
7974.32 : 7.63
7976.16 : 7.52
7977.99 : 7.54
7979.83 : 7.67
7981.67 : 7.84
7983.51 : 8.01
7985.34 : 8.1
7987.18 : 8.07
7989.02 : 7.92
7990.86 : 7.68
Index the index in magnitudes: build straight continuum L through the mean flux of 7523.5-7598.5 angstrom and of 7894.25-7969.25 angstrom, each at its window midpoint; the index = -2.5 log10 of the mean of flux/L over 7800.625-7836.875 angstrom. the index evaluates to 0.091 mag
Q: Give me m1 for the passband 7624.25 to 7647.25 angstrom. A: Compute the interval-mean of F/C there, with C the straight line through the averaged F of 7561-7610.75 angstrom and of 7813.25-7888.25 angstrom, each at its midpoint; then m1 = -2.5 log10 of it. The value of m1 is -0.24 mag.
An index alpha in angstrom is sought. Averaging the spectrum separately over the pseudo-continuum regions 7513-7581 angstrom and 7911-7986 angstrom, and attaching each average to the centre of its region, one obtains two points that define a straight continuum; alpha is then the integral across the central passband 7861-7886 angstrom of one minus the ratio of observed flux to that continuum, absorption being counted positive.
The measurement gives 1.7 angstrom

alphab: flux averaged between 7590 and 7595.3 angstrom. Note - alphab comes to 10.6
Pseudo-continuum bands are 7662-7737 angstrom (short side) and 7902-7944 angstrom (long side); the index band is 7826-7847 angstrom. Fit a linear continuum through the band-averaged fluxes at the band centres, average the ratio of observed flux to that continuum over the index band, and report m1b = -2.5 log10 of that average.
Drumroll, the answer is 0.380 mag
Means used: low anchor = 17.4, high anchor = 8.6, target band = 8.48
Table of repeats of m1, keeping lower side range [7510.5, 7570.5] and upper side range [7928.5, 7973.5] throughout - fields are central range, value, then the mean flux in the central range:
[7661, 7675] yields 0.19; 9.48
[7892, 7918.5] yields 0.10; 8.39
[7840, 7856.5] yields 0.15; 8.46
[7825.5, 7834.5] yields 0.12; 8.82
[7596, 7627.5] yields 0.08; 11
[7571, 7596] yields 0.10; 11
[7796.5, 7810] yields 0.09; 9.28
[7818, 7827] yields 0.12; 8.9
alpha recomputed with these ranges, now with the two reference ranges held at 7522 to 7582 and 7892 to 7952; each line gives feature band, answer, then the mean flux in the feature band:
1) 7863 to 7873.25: 0.7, 8.49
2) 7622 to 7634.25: 1.2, 10.2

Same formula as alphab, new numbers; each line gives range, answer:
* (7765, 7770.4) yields 8.18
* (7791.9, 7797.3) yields 9.7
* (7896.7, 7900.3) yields 8.75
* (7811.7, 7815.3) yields 8.72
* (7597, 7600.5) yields 10.8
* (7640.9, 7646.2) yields 18.7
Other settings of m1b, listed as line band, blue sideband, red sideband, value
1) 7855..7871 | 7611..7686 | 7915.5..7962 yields 0.145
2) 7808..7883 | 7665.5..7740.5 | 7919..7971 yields 0.390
